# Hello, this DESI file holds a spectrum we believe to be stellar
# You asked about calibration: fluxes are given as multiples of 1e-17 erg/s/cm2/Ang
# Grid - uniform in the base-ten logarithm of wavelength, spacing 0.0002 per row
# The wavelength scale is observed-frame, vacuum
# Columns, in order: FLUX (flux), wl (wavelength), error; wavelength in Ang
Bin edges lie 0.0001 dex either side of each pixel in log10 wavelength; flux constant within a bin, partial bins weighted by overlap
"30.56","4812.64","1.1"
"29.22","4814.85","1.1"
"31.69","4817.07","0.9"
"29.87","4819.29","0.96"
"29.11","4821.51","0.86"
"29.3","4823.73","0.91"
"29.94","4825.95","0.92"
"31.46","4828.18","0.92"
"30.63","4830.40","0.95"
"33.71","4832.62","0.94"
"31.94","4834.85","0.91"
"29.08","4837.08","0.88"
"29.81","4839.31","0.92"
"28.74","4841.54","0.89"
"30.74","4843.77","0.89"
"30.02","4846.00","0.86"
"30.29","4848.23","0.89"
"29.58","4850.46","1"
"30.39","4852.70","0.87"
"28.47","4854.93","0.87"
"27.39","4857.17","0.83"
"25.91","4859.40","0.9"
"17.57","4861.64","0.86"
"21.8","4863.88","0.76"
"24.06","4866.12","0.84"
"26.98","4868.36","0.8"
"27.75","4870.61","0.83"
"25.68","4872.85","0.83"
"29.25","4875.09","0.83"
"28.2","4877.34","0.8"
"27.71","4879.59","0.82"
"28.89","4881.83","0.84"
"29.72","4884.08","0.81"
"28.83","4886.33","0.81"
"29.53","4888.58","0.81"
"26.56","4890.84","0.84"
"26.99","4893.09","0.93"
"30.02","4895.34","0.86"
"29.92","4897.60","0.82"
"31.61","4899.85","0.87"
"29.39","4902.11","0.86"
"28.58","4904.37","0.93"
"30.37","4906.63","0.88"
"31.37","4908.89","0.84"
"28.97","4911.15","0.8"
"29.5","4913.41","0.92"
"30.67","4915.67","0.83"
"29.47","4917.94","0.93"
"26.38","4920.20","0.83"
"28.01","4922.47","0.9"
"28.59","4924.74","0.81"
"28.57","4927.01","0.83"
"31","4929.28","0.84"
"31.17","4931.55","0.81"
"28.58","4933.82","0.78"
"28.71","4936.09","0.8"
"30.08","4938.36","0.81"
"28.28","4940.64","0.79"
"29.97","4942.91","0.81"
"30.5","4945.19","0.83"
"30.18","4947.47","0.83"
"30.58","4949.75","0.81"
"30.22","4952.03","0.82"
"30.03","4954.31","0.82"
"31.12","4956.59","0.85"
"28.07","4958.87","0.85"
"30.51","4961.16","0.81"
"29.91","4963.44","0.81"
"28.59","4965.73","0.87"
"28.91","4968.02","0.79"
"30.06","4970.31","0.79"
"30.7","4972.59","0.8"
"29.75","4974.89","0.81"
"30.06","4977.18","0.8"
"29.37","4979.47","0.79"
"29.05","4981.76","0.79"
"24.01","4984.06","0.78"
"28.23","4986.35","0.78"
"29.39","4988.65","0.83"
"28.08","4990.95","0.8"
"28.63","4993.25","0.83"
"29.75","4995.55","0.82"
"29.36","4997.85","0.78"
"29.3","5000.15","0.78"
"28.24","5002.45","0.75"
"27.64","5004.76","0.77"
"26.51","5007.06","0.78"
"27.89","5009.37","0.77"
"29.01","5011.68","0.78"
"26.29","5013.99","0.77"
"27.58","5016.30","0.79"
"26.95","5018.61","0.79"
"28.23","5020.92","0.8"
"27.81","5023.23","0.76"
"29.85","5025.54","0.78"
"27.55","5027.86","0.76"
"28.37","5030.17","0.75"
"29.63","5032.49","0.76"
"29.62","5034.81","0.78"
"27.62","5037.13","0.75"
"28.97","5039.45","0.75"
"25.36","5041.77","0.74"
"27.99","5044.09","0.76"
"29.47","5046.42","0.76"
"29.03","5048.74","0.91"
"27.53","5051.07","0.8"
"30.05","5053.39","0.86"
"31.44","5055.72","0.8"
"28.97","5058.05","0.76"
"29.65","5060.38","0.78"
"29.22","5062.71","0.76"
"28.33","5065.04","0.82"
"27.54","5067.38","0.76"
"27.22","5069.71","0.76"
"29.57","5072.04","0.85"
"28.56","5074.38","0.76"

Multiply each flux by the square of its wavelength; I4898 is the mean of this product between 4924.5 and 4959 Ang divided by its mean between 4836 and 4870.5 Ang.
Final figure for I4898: 1.1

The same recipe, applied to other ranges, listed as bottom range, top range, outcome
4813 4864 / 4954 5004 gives 1.06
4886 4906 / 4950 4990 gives 1.04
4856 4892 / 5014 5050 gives 1.13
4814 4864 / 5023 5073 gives 1.07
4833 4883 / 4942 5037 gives 1.10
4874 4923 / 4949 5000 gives 1.04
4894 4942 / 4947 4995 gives 1.02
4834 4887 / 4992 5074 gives 1.10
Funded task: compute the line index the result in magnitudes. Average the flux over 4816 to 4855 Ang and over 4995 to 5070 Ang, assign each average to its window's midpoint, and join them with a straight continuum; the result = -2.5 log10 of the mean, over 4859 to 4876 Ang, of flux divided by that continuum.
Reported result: 0.21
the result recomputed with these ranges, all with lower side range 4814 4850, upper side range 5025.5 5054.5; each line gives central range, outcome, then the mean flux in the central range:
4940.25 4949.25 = -0.021 mag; 29.9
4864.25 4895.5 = 0.085 mag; 27.7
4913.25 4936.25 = 0.013 mag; 29.2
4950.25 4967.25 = -0.021 mag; 29.8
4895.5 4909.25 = -0.015 mag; 30.1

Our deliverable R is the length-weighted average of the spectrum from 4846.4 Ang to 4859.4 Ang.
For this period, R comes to 29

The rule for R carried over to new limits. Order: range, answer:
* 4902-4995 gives 29.4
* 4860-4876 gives 24.7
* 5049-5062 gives 29.5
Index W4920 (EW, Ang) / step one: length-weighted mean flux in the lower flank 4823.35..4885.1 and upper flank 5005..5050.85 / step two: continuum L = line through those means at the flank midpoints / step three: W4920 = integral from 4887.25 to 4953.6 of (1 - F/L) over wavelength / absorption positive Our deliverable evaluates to -2.8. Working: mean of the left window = 28.4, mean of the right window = 28.1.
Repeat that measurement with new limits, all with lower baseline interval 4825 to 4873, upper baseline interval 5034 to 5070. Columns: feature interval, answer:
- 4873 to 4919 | -1.32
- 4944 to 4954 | -0.65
